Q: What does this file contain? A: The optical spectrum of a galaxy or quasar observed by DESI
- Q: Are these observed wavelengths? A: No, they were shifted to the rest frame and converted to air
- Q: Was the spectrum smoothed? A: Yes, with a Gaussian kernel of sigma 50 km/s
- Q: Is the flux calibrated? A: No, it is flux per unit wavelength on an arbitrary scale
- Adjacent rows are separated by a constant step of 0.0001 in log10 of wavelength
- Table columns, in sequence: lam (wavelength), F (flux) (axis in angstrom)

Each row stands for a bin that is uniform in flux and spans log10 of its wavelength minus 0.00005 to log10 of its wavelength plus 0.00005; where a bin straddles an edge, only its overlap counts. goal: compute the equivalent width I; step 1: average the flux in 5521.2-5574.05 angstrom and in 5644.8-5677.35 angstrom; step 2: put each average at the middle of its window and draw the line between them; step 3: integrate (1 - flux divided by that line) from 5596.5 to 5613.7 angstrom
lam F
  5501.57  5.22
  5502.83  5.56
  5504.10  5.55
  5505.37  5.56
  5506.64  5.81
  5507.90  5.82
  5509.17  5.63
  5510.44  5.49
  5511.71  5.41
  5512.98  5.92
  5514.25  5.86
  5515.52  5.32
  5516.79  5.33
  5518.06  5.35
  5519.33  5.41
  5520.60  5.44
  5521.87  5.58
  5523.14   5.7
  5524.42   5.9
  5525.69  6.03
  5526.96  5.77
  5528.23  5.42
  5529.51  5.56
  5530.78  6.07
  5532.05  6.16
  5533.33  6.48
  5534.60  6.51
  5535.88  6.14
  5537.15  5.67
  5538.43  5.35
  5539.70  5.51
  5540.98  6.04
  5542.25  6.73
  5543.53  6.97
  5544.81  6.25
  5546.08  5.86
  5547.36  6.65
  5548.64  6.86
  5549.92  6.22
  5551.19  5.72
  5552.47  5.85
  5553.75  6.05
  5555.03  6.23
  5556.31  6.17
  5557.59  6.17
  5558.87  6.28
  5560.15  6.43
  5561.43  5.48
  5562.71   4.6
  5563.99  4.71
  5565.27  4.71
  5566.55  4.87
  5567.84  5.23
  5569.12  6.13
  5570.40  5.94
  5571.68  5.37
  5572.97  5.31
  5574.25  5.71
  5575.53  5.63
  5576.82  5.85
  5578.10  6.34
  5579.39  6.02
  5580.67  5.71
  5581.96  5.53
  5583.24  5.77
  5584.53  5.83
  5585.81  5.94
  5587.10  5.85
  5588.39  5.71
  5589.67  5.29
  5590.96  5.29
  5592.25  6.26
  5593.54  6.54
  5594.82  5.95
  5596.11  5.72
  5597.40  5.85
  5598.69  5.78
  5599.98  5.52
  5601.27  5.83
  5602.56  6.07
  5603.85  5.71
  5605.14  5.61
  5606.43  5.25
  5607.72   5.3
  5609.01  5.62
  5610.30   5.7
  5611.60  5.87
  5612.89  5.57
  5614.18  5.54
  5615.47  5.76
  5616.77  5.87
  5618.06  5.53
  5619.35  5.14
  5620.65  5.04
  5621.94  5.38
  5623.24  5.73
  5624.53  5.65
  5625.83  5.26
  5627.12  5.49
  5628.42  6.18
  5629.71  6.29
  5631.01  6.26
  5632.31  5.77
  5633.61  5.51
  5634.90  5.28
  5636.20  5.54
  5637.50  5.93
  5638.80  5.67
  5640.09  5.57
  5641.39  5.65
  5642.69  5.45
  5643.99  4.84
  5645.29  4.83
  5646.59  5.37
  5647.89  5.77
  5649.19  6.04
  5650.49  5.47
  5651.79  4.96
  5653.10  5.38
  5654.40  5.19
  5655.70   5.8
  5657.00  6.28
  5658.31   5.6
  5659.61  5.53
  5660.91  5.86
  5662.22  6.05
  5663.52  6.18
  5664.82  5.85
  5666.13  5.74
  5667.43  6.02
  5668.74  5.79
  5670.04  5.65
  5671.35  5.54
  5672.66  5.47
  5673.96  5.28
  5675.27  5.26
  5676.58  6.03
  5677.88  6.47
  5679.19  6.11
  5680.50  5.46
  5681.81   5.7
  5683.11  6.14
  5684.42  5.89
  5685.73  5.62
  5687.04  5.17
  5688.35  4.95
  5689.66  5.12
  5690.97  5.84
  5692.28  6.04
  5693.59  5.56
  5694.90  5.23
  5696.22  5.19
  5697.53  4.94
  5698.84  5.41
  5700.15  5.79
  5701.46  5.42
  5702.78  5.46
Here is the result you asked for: 0.26 angstrom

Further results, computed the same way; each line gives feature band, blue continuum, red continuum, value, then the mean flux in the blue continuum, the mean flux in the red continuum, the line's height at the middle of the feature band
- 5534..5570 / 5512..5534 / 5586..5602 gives -1.0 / 5.72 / 5.8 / 5.75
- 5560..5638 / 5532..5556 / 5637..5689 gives 3.7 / 6.17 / 5.64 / 5.92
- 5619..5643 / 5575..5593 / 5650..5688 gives 0.5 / 5.79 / 5.7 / 5.74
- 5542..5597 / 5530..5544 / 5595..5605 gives 1.0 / 6.13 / 5.78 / 5.95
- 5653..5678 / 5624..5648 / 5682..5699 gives -1.0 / 5.59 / 5.48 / 5.53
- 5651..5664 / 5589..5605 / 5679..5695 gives 0.0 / 5.81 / 5.6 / 5.67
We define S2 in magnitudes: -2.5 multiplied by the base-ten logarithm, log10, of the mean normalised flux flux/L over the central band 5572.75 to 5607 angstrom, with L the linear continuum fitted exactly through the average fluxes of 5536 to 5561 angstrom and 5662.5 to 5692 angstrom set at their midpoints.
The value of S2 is 0.04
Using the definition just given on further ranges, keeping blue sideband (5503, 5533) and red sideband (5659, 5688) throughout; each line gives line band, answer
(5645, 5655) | 0.07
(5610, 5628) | 0.04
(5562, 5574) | 0.09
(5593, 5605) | -0.03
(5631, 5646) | 0.05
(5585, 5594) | -0.02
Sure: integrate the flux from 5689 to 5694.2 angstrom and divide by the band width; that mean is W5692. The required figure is 5.64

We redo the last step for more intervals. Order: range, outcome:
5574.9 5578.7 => 5.93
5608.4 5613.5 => 5.69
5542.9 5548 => 6.43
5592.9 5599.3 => 5.97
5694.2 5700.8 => 5.31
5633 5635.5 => 5.41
